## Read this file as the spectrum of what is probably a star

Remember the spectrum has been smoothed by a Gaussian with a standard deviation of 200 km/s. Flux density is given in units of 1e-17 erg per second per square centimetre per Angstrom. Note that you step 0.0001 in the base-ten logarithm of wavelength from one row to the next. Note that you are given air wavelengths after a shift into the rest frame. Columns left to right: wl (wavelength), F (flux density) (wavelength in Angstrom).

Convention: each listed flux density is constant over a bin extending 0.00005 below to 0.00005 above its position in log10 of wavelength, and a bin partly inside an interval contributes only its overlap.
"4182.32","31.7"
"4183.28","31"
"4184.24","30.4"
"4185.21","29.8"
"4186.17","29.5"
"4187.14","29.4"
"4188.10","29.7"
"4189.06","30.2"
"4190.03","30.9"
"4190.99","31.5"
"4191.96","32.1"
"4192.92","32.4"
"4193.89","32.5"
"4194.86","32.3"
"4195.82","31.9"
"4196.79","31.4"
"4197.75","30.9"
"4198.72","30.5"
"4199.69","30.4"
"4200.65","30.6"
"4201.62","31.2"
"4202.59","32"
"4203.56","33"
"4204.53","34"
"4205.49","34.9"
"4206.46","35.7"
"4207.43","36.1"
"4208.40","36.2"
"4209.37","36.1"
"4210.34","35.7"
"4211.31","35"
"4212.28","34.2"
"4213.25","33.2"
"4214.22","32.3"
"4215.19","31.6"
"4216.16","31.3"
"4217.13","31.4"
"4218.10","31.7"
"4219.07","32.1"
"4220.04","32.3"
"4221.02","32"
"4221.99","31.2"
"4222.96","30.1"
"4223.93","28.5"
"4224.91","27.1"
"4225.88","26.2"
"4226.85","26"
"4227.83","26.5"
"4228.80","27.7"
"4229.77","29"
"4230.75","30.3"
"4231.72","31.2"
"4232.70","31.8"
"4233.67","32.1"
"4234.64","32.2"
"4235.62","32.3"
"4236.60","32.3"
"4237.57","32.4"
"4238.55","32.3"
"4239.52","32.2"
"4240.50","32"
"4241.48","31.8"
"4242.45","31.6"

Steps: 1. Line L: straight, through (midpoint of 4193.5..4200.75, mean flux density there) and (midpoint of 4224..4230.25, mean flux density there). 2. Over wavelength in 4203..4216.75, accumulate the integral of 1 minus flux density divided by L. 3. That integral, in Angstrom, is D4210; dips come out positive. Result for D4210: -2.1 Angstrom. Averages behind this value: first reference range 31.4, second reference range 27.2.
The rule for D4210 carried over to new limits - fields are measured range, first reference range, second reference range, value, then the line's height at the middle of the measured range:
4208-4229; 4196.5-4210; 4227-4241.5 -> 0.50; 32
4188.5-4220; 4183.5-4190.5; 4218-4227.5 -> -3.02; 29.8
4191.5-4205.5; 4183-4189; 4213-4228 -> -0.86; 30.1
